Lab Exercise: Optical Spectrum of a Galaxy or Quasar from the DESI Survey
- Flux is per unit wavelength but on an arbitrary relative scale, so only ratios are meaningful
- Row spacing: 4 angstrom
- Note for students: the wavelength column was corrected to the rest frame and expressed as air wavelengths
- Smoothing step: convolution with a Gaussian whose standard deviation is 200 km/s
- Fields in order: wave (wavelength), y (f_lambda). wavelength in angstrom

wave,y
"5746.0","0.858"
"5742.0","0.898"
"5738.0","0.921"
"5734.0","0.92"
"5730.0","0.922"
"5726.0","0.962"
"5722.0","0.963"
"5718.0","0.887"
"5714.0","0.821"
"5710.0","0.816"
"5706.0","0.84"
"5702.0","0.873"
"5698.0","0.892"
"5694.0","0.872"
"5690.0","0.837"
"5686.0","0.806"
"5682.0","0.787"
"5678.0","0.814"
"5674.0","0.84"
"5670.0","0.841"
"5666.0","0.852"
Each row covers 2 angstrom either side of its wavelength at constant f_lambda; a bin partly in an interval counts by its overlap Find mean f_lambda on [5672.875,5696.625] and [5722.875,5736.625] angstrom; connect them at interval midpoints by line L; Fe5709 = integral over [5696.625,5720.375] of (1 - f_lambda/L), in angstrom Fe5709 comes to 0.77 angstrom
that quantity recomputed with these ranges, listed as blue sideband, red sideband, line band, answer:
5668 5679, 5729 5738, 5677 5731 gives 0.9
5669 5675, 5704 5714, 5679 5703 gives -0.3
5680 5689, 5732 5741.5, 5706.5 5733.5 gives -0.4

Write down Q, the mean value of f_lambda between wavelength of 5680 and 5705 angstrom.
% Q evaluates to 0.844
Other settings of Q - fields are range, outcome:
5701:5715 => 0.836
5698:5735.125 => 0.889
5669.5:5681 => 0.827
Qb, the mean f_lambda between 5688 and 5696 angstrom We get 0.855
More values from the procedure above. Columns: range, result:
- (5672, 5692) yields 0.817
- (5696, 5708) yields 0.868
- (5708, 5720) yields 0.841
